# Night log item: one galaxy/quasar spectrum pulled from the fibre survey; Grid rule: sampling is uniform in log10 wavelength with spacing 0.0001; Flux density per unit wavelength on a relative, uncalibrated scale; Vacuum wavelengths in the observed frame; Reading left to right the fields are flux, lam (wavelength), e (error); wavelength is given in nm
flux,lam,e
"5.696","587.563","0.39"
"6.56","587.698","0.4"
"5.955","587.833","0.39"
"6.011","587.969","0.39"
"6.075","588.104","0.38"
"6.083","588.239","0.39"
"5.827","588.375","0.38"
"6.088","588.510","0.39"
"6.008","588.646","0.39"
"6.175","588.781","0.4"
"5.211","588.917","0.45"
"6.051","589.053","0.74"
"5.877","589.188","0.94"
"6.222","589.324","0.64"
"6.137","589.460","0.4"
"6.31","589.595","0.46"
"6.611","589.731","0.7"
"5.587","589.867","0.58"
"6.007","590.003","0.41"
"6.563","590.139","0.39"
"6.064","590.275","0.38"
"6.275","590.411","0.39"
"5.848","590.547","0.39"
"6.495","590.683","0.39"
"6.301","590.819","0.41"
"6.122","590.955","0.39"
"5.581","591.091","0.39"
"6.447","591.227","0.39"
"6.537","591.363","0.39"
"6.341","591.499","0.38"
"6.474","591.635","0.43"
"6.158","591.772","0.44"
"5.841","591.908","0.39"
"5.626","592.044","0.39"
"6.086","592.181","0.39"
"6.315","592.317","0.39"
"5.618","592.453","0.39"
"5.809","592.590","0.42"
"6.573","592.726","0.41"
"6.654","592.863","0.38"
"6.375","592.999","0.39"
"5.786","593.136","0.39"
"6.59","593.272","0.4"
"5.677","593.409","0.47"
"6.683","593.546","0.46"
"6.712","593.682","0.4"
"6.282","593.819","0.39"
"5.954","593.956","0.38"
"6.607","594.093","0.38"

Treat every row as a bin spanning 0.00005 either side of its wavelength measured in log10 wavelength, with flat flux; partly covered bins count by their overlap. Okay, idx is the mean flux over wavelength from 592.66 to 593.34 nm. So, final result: 6.4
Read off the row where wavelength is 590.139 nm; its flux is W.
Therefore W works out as 6.563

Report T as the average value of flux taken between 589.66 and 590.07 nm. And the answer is 6.06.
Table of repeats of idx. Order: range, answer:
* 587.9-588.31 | 6.05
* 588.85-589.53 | 5.91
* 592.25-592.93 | 6.19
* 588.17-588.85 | 6.04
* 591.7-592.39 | 6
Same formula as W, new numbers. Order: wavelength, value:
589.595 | 6.31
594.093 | 6.607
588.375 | 5.827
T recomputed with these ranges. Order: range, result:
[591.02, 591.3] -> 6.03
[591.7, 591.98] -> 6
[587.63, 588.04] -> 6.18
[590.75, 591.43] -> 6.2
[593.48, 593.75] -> 6.71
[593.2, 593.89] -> 6.38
